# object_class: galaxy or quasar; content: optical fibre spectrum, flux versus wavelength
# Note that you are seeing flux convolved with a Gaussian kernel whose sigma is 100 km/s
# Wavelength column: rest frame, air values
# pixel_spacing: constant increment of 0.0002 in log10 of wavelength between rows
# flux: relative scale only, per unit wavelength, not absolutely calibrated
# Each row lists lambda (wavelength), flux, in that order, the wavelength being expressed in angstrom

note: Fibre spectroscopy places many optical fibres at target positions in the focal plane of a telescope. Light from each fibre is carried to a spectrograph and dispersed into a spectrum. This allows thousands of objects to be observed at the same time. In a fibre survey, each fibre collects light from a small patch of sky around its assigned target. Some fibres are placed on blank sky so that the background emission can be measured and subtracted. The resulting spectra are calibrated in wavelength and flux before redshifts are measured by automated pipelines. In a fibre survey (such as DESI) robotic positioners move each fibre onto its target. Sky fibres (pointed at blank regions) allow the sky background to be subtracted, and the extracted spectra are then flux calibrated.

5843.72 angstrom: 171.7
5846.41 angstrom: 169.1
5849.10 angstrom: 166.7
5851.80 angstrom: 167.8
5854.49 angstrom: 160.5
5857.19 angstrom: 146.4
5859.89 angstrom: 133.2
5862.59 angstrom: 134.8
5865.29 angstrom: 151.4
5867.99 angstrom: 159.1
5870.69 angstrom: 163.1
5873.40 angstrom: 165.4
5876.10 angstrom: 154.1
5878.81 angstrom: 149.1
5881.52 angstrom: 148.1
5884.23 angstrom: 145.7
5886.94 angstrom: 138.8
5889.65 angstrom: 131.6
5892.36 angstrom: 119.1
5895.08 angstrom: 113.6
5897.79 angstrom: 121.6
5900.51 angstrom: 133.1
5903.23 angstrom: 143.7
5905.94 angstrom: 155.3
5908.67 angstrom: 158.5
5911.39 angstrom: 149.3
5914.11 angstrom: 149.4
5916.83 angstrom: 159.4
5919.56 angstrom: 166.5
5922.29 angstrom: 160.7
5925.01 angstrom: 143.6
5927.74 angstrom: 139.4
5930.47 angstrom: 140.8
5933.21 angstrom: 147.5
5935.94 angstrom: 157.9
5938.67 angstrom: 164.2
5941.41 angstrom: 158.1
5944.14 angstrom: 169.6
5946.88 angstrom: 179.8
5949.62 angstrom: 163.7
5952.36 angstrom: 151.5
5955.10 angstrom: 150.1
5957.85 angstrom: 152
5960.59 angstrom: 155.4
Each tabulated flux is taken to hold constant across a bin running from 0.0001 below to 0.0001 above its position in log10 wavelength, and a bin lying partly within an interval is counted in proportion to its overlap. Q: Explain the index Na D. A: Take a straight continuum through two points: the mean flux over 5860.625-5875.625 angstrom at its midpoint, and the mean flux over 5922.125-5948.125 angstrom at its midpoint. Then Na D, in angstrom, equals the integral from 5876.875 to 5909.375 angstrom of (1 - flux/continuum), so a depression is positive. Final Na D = 3.5 angstrom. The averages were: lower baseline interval 154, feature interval 138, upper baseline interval 156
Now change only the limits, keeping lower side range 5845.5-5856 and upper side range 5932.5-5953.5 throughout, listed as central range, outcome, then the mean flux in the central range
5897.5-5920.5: 2.0 angstrom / 149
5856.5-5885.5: 2.6 angstrom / 150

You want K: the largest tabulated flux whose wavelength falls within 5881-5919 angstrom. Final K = 159.4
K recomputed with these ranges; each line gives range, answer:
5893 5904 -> 143.7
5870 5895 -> 165.4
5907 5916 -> 158.5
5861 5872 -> 163.1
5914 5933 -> 166.5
